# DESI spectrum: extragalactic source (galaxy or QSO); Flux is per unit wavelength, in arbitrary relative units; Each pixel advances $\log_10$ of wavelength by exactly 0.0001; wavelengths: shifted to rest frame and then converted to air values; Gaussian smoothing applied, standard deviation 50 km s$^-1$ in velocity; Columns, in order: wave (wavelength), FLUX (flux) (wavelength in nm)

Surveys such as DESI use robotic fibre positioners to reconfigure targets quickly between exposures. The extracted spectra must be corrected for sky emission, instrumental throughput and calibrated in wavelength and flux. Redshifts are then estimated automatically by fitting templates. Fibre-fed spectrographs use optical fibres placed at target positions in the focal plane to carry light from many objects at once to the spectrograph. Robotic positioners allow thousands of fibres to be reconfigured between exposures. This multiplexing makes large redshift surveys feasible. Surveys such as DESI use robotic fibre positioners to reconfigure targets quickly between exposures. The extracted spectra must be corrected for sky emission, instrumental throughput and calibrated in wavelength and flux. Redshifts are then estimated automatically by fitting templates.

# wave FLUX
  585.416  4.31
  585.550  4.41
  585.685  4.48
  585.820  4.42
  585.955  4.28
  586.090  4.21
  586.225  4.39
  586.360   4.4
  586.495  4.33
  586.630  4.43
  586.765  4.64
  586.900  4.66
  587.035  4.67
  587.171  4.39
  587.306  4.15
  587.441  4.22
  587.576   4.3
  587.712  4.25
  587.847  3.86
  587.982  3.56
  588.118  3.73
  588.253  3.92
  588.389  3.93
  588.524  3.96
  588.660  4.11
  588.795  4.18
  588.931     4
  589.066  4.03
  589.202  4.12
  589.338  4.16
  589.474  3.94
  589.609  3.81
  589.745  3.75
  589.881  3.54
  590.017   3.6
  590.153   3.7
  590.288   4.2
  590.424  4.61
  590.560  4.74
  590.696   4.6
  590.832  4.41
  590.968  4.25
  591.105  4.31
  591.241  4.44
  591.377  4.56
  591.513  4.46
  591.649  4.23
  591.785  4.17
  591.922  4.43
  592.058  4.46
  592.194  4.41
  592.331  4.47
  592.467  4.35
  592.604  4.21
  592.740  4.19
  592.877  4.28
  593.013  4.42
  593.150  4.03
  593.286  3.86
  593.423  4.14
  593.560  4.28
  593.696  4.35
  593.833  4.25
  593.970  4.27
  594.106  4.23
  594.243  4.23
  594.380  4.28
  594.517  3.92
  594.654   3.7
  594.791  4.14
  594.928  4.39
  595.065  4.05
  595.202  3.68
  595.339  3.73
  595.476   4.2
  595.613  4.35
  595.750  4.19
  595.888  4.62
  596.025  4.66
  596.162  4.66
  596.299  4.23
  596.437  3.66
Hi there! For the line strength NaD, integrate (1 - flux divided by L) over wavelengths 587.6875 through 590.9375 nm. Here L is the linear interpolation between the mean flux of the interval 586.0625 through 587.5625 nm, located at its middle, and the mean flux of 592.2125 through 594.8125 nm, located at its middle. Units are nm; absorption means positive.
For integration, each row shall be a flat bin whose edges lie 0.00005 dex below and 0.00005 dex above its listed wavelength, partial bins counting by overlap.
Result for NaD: 0.22 nm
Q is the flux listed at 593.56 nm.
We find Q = 4.28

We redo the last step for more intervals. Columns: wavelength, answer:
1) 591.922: 4.43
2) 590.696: 4.6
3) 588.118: 3.73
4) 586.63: 4.43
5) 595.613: 4.35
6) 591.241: 4.44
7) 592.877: 4.28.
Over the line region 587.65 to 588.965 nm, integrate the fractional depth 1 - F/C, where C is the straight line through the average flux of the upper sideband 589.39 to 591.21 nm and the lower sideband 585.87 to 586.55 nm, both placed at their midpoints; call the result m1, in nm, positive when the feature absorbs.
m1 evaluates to 0.08 nm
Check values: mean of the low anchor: 4.32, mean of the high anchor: 4.12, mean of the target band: 3.95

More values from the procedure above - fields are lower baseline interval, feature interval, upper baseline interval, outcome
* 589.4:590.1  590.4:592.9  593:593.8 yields -0.28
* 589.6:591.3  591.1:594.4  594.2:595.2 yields -0.15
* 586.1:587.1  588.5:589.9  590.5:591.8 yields 0.15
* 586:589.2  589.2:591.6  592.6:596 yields 0.00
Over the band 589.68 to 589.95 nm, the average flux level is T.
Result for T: 3.64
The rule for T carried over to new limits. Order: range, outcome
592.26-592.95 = 4.3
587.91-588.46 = 3.79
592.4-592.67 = 4.27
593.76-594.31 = 4.25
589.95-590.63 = 4.18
